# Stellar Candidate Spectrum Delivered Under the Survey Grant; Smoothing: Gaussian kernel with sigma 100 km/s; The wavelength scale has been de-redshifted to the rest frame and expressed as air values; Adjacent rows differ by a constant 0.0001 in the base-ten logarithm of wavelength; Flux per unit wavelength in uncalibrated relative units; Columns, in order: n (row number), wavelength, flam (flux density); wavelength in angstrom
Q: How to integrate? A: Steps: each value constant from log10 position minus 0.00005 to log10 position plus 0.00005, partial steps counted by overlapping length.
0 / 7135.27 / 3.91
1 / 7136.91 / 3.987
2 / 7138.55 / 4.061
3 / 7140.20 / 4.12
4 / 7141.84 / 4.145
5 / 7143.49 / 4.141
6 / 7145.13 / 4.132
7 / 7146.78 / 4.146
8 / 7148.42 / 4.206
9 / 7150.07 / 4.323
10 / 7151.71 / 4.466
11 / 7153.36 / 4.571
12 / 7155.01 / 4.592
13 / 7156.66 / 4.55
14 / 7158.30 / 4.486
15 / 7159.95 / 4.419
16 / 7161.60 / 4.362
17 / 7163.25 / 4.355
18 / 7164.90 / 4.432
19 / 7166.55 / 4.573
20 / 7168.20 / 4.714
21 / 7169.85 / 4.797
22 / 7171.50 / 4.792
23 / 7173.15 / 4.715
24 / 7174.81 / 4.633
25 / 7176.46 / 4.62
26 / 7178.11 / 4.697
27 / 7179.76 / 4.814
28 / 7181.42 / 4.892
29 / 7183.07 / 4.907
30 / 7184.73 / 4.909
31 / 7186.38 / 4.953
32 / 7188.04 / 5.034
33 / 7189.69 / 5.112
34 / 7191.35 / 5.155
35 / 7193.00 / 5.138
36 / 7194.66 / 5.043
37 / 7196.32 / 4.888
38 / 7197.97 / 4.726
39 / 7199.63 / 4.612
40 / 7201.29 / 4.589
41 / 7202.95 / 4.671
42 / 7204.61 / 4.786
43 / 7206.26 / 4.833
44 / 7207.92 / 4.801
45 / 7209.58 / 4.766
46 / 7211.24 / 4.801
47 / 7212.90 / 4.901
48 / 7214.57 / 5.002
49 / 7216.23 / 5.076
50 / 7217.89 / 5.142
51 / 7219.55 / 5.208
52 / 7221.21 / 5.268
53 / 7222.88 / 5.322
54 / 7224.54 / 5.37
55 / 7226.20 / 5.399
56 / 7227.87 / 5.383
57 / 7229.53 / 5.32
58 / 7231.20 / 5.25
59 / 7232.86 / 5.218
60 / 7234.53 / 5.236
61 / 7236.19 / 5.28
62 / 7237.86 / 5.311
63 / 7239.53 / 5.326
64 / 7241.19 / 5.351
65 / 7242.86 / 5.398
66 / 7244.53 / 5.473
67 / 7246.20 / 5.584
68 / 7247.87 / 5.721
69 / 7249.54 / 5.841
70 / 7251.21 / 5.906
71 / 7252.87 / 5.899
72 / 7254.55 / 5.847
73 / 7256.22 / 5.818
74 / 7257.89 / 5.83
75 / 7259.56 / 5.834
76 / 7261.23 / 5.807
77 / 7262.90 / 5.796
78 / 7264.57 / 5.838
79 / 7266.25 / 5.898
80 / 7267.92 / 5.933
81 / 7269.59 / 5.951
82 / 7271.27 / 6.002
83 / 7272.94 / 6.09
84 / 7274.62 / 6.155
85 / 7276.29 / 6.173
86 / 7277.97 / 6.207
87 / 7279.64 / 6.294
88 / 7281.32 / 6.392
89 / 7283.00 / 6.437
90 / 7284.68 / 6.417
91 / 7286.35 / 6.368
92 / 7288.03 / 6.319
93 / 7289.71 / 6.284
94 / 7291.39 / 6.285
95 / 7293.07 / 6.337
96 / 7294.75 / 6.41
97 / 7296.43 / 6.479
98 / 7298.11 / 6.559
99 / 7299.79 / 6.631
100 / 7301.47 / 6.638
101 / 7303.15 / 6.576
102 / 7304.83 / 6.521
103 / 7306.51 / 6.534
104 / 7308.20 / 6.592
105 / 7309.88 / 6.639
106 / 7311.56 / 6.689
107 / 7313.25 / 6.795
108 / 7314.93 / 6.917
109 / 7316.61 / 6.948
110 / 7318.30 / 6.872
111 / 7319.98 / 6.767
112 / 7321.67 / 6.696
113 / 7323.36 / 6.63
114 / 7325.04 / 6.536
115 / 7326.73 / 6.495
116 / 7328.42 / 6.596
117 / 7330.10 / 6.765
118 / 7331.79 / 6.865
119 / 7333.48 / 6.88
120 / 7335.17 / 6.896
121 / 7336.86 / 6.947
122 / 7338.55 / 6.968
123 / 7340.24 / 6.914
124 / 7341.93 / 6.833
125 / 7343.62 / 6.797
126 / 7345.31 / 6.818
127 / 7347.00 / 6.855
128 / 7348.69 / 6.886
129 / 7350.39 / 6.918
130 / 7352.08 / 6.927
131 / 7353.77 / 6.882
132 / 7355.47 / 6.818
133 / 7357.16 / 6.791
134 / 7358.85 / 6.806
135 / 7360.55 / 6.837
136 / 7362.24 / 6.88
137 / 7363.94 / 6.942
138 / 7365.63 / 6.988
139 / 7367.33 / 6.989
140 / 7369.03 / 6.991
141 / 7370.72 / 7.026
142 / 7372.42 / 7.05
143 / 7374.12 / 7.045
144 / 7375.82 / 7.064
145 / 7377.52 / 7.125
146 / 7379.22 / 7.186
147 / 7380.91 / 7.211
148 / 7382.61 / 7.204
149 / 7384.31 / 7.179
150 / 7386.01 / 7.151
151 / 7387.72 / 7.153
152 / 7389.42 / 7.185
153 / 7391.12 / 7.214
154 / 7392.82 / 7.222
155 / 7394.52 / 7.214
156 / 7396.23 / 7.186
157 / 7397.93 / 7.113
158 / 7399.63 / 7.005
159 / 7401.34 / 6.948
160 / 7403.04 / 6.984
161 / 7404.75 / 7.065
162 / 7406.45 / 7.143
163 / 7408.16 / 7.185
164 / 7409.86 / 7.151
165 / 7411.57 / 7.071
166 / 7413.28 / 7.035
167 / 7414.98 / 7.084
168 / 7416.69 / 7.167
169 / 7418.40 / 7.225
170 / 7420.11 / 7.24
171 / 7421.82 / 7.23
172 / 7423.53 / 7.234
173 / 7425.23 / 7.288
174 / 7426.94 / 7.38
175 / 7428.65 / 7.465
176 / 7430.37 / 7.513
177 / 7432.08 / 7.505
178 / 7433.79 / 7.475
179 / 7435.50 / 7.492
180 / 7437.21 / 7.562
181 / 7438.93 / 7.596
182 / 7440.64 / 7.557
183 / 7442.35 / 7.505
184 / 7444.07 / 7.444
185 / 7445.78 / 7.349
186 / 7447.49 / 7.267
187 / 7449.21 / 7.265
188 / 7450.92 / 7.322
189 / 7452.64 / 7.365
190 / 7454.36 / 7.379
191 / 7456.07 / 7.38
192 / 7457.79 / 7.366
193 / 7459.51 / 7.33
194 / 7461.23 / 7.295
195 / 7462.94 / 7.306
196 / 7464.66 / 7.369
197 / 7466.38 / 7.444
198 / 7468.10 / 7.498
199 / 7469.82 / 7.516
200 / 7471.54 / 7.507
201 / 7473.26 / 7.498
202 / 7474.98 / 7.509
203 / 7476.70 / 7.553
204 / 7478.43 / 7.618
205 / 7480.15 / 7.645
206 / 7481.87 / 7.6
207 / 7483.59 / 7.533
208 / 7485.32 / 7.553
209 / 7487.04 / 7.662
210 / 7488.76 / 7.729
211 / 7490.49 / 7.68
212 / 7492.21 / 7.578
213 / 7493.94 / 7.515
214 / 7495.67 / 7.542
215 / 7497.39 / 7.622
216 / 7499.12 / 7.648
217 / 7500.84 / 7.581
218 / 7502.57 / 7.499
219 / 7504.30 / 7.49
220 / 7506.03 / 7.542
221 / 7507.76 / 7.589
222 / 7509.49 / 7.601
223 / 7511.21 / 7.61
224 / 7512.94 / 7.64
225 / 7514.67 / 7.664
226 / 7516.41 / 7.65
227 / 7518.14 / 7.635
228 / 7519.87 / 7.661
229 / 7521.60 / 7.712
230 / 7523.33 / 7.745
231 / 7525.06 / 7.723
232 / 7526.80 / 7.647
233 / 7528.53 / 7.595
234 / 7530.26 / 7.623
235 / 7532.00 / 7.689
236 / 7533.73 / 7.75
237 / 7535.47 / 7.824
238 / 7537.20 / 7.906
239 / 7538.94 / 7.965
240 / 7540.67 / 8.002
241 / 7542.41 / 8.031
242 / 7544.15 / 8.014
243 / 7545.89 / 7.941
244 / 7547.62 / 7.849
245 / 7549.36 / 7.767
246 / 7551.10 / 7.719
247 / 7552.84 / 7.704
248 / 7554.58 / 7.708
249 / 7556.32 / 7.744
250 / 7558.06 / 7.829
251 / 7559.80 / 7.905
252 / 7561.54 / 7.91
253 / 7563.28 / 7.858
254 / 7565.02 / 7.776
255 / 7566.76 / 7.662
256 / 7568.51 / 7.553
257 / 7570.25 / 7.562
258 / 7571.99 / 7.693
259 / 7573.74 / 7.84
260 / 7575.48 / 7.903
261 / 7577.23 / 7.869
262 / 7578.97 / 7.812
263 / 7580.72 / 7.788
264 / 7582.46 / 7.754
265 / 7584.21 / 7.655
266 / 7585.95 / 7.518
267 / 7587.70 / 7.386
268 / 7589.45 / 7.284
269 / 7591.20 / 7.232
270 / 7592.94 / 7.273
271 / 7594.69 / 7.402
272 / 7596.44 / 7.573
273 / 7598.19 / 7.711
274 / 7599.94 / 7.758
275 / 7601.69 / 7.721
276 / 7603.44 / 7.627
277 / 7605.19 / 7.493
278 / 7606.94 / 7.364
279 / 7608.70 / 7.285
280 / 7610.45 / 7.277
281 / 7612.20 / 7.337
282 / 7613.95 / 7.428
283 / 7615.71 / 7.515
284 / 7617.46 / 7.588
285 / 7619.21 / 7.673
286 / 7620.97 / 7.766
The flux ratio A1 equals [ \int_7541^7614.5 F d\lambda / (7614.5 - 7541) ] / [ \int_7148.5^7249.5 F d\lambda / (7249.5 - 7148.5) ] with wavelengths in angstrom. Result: 1.6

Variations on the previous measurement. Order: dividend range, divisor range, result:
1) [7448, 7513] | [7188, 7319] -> 1.31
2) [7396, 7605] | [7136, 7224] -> 1.61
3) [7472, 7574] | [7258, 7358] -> 1.18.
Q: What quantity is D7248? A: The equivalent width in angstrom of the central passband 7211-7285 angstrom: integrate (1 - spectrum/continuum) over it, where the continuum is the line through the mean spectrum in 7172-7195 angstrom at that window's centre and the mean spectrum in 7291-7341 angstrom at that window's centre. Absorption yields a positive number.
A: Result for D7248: 1.7 angstrom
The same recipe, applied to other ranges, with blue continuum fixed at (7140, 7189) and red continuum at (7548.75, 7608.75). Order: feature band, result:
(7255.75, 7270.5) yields -1.6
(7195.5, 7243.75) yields -1.0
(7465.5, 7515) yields -4.1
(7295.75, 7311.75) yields -2.8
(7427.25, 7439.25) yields -1.7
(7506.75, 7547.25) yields -2.7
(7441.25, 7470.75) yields -2.8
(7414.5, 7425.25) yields -1.2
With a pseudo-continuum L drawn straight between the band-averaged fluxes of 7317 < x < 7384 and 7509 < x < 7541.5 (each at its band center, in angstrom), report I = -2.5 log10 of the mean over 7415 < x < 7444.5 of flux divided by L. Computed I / -0.02 mag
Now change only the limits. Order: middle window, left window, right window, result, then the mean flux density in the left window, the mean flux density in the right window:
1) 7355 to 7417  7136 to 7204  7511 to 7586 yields -0.11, 4.6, 7.76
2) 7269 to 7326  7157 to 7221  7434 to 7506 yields -0.11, 4.8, 7.49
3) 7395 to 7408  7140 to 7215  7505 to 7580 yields -0.08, 4.66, 7.75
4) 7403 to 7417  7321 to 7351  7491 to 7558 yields 0.01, 6.79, 7.7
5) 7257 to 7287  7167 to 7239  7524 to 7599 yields -0.11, 4.98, 7.72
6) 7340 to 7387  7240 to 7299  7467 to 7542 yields -0.05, 6.02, 7.64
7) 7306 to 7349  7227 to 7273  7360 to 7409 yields -0.05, 5.64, 7.09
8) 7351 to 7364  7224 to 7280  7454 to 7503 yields -0.05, 5.7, 7.52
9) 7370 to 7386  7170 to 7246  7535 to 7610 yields -0.14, 5.03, 7.7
